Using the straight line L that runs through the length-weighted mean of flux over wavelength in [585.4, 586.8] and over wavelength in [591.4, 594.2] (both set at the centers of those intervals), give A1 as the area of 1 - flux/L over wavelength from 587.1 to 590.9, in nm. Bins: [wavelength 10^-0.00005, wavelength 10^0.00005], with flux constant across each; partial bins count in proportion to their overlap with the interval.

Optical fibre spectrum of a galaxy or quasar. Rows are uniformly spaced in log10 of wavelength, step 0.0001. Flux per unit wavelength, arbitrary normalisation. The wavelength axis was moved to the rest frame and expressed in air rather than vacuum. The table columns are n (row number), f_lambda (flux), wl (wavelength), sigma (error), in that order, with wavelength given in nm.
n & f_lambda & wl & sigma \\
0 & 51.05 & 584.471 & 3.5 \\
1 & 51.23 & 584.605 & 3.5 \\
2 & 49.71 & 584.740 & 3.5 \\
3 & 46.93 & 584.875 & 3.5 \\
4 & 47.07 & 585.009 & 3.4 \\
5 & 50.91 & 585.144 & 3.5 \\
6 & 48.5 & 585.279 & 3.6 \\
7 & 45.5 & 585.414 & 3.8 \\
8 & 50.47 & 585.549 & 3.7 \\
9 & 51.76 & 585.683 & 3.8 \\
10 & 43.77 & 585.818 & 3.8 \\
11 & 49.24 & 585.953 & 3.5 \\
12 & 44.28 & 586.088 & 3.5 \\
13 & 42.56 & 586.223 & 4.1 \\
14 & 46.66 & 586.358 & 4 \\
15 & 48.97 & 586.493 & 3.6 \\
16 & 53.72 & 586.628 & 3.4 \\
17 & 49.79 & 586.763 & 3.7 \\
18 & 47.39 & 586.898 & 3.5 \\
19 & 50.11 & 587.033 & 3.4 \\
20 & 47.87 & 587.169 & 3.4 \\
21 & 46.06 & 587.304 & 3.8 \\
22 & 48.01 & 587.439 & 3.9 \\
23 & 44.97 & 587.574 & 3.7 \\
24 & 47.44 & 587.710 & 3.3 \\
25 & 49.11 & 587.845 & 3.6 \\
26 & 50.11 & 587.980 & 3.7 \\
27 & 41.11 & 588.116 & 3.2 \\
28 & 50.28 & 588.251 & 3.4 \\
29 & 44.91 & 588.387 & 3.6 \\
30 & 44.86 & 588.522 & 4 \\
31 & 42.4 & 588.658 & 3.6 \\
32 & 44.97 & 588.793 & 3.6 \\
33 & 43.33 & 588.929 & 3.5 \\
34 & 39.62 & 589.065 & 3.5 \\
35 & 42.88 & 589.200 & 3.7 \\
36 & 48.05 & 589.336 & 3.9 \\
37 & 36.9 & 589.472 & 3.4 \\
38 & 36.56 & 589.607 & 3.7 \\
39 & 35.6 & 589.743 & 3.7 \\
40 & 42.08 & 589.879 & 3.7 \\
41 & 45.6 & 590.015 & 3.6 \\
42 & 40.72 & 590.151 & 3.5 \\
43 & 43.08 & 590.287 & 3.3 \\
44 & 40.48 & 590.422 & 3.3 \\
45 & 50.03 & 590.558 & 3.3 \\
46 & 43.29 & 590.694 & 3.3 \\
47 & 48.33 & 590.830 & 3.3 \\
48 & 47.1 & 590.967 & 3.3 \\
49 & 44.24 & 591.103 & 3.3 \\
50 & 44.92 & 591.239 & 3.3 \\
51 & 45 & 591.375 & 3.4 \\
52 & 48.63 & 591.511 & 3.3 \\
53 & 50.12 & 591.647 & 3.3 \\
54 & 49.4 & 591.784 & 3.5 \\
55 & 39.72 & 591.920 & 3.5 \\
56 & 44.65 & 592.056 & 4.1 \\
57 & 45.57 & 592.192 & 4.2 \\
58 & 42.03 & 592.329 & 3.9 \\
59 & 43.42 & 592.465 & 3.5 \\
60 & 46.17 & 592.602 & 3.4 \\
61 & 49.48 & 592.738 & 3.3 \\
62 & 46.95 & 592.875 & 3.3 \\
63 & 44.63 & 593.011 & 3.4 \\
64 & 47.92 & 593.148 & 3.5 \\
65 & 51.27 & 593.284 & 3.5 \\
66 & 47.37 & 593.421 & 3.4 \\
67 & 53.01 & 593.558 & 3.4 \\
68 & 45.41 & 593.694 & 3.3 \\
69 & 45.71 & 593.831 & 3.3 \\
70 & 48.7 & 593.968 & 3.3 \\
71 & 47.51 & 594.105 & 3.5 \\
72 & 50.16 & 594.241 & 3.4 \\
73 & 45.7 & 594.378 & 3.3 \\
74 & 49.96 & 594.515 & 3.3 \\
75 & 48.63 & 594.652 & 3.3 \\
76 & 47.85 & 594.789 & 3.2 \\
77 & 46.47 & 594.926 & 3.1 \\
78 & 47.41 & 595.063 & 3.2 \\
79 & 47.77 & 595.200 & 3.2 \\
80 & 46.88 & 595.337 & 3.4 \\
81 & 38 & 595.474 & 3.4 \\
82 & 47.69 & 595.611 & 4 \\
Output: 0.26 nm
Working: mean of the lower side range 48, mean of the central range 44.2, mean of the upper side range 46.9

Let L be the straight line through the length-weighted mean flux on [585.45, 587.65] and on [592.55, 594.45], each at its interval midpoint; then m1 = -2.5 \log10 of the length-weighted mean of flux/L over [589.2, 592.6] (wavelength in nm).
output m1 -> 0.09 mag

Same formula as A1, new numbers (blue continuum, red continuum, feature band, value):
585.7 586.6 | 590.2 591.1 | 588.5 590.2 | 0.14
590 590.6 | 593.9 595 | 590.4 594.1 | -0.06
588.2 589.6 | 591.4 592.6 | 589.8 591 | 0.00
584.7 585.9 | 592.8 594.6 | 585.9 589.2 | 0.12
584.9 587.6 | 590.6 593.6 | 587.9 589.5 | 0.10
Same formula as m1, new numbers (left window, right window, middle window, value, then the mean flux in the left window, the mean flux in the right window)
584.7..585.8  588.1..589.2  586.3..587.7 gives -0.047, 48.6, 44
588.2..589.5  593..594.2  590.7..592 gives -0.001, 43.9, 48.2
